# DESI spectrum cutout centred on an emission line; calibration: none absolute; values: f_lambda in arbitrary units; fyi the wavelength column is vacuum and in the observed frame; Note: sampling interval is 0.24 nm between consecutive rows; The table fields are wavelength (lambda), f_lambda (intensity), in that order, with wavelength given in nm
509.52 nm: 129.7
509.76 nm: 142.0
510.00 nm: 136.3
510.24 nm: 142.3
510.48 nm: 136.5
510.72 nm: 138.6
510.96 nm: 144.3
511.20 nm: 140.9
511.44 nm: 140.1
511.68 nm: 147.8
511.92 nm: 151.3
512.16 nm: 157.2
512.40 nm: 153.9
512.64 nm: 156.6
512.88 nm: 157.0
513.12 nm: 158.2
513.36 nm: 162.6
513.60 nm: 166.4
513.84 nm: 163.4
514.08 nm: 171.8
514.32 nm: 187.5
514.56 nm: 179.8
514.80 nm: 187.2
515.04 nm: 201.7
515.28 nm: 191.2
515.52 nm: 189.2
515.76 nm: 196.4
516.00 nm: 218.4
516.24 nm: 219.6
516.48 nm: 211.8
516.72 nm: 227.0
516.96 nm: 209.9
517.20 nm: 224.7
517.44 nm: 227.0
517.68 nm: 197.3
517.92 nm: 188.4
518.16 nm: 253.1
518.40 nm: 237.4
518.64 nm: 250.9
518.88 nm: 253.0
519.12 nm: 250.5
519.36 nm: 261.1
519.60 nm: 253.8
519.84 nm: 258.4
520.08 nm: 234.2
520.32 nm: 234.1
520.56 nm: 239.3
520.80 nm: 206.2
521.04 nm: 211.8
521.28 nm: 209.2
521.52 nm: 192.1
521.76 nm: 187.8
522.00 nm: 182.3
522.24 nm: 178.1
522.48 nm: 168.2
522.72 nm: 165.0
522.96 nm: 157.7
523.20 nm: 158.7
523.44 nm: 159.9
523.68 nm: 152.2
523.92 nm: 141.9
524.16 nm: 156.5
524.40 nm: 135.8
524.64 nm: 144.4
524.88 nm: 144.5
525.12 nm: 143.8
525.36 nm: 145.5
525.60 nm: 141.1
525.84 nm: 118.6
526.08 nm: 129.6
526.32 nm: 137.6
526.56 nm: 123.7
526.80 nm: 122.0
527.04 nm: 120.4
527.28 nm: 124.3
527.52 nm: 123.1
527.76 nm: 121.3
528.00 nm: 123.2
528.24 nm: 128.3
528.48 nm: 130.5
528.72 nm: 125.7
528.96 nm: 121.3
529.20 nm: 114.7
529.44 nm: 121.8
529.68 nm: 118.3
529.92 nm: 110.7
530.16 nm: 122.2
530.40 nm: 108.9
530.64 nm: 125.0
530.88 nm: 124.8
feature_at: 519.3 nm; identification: C IV 1549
